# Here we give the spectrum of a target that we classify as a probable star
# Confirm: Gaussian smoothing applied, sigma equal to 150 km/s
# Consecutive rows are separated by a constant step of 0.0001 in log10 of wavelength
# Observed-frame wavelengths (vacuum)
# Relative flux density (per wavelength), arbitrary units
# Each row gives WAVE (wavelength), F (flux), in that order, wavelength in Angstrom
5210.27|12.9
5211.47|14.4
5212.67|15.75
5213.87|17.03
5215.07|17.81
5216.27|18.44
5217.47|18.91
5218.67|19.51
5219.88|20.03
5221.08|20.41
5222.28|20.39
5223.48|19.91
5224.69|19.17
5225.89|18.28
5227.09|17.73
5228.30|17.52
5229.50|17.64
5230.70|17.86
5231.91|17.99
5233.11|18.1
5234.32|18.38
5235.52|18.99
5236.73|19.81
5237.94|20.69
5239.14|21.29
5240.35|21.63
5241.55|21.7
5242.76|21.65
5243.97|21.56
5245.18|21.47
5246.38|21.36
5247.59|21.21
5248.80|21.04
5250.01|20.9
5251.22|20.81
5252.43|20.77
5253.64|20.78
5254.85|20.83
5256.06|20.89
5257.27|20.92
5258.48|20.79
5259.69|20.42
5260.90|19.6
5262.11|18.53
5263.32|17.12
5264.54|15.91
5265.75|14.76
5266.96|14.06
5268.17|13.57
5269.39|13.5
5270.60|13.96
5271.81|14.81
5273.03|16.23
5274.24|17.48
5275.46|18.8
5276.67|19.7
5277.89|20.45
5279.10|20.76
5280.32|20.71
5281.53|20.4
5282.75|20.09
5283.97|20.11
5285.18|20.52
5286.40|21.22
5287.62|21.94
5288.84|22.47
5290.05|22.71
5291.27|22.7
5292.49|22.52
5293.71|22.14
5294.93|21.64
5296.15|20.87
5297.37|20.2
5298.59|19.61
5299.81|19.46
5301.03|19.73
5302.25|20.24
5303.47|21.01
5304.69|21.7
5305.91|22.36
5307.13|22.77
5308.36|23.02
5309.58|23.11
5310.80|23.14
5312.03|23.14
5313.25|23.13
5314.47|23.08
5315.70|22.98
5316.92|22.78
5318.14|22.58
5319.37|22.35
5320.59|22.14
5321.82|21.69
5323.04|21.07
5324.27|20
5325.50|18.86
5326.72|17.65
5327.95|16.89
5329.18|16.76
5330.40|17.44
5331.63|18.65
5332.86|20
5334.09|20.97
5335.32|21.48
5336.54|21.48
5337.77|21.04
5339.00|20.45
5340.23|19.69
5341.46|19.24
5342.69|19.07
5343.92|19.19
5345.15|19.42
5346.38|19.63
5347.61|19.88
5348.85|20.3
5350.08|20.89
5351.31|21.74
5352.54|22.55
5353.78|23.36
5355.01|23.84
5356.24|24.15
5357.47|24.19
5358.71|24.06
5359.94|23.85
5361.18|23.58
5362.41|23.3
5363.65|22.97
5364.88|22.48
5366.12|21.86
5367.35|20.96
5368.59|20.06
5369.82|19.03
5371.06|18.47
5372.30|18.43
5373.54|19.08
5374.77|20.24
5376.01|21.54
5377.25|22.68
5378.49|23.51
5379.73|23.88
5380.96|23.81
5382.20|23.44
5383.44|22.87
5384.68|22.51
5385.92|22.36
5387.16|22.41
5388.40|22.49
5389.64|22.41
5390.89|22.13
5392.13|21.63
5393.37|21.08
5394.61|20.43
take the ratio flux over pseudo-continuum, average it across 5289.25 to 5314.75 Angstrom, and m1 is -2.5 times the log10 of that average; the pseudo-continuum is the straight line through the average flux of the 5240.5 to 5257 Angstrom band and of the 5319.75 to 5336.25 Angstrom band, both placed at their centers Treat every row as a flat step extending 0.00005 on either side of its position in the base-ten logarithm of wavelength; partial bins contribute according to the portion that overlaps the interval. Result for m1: -0.09 mag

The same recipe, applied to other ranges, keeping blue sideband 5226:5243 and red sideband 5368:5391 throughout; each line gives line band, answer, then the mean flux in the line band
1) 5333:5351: 0.04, 20.2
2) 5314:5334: 0.02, 20.3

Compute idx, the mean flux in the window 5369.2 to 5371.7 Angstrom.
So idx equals 18.8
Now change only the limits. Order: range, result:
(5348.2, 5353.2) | 21.3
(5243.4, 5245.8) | 21.6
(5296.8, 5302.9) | 19.9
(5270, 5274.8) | 15.6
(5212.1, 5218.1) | 17.6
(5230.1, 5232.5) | 17.9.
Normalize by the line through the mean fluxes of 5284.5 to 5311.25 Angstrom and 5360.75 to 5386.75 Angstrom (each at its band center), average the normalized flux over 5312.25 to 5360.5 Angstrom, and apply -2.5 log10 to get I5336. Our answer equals 0.034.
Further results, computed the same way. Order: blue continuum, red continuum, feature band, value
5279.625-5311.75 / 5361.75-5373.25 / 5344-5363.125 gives -0.07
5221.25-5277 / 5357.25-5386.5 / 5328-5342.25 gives 0.08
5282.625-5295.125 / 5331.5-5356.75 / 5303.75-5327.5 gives -0.03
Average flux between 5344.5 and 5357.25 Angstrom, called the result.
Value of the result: 21.7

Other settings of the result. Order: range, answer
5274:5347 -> 20.8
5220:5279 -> 19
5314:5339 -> 20.5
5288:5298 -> 21.9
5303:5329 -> 21.6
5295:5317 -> 21.8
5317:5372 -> 20.9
